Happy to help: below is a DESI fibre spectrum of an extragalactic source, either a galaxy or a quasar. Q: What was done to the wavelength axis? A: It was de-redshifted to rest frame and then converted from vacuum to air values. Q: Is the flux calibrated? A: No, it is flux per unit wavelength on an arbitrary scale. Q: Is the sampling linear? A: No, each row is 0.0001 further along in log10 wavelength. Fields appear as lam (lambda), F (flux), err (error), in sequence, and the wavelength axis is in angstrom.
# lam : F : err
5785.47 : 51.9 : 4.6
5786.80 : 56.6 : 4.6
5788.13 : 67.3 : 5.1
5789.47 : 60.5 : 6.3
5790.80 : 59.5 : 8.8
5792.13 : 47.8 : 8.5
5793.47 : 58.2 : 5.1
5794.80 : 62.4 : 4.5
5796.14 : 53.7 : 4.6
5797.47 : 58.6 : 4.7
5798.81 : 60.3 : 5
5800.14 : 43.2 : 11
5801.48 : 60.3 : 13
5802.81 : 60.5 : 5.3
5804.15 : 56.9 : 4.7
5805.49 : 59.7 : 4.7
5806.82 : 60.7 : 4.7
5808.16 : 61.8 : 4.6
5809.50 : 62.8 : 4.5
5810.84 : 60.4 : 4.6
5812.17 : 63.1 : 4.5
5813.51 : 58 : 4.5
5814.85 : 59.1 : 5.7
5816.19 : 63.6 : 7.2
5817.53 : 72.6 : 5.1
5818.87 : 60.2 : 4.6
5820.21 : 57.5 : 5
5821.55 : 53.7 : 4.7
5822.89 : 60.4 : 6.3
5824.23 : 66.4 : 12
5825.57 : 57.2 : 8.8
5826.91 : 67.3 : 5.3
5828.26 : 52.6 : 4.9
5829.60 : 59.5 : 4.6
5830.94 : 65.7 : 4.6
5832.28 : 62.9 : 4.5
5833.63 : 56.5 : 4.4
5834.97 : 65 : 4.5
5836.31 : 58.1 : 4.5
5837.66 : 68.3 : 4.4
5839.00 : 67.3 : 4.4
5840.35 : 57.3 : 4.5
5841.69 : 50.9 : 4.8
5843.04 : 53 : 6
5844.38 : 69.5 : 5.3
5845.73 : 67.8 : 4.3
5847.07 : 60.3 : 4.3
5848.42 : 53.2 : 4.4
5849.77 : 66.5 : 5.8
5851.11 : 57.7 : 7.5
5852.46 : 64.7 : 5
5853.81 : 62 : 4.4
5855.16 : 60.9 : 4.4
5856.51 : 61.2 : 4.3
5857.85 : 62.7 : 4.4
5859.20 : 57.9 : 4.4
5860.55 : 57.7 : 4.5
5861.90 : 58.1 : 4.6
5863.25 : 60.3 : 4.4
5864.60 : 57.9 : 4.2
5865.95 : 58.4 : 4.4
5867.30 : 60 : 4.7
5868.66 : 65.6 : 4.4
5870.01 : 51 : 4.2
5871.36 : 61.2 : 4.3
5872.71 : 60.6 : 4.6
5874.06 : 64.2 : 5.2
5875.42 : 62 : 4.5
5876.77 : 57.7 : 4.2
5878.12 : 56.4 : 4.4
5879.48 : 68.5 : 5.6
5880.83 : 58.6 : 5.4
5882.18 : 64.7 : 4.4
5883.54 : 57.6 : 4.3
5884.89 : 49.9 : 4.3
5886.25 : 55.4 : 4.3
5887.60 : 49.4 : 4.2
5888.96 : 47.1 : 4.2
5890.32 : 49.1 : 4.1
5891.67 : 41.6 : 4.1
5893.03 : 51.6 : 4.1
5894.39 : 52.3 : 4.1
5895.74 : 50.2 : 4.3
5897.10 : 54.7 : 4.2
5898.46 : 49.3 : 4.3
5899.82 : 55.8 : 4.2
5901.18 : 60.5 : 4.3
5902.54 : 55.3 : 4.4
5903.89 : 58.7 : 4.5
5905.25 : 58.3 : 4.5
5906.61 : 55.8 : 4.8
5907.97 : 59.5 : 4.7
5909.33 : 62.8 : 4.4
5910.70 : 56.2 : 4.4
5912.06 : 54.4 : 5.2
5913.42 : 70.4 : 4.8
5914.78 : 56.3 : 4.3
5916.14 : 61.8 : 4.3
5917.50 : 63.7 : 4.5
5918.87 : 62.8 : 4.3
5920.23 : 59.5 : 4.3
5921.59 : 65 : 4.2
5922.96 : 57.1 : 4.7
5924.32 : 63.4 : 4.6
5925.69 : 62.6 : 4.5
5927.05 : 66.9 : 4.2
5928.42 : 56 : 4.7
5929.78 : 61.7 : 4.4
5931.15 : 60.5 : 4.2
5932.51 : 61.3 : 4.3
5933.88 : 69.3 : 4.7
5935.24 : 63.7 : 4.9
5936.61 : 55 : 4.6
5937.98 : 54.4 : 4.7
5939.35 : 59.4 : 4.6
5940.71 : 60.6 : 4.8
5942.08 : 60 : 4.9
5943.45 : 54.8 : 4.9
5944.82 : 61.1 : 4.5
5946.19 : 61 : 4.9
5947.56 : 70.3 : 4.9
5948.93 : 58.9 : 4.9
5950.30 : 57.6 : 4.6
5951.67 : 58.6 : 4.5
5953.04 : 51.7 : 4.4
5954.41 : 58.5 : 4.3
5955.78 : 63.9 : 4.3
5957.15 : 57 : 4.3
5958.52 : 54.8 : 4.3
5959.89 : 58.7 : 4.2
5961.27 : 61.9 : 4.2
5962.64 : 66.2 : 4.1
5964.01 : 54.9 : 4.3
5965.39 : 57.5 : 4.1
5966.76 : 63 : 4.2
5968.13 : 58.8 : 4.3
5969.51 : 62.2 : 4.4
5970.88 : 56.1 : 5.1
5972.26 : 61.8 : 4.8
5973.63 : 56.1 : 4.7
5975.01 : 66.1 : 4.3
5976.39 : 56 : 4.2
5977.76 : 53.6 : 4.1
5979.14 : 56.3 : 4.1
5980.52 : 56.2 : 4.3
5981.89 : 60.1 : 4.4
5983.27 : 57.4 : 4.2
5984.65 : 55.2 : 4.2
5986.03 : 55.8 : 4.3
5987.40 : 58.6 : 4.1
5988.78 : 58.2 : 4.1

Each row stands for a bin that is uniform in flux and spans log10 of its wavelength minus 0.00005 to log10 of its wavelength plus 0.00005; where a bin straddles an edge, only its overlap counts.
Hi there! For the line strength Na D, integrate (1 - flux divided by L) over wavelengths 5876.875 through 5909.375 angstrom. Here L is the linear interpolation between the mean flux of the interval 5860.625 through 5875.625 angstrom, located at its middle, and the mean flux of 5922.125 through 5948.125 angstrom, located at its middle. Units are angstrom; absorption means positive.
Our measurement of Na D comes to 2.8 angstrom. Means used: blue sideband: 59.8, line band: 55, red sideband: 61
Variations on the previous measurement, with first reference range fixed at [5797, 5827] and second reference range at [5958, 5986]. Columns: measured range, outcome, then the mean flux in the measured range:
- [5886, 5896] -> 1.7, 49.3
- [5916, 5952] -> -1.3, 61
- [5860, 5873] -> 0.1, 59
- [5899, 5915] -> 0.1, 58.7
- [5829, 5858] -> -0.8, 61.4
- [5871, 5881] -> -0.3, 61.3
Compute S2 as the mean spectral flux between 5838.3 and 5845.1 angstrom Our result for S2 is 59.7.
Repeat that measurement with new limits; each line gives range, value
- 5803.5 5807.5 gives 59.1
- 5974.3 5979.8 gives 57.9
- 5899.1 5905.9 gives 57.7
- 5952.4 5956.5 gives 58.1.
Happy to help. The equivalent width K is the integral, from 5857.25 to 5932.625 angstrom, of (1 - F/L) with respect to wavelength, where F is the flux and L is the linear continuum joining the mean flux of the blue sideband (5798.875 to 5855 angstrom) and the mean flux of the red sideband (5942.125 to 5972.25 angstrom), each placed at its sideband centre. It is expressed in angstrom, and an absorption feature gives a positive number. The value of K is 2.32 angstrom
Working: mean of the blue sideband 60.6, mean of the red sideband 59.5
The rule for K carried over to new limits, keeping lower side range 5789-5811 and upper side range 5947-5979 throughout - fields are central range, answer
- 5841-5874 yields -0.9 angstrom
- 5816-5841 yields -1.5 angstrom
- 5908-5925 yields -0.6 angstrom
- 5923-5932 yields -0.4 angstrom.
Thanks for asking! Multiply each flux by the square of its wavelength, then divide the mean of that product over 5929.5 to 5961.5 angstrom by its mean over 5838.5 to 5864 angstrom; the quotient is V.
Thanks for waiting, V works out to 1.0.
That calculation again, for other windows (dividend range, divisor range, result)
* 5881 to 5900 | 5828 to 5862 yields 0.87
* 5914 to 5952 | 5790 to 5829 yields 1.07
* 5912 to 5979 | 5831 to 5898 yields 1.06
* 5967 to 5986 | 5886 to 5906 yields 1.14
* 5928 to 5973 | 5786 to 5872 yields 1.04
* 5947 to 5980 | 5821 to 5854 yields 1.01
